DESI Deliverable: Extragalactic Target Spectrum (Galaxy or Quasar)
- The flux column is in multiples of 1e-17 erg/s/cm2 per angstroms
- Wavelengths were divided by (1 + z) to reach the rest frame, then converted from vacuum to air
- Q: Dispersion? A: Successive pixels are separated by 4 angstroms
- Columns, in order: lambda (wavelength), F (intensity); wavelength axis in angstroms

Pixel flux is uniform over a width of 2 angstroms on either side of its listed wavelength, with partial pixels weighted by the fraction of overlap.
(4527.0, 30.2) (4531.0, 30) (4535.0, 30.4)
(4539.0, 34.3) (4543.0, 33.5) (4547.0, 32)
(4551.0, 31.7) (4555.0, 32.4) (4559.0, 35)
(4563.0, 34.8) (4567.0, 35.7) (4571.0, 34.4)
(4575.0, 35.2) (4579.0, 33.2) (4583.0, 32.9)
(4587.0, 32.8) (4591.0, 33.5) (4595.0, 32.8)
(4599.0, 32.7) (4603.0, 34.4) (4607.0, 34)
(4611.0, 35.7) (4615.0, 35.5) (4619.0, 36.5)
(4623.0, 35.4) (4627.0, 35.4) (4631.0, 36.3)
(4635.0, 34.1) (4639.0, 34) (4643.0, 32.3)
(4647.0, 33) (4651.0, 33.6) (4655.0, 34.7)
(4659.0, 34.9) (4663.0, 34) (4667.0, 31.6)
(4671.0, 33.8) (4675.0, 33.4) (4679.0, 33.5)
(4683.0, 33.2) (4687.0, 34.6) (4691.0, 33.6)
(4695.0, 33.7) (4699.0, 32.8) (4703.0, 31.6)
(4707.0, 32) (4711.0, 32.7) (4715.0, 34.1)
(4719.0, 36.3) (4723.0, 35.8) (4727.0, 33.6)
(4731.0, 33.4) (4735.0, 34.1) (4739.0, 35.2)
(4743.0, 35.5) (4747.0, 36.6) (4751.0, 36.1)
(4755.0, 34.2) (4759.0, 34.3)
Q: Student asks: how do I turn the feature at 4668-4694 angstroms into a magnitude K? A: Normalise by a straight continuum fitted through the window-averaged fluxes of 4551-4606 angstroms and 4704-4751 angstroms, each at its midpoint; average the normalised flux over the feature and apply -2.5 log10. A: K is 0.02 mag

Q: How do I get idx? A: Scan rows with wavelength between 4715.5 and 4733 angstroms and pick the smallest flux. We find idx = 33.4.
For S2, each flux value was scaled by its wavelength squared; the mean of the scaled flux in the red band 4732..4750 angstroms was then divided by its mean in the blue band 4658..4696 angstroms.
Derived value 1.08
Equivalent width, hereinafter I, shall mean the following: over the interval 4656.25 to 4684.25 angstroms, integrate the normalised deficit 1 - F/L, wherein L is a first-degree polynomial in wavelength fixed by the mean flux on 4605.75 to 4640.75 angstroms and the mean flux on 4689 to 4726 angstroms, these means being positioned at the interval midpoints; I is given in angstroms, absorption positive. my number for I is 0.7 angstroms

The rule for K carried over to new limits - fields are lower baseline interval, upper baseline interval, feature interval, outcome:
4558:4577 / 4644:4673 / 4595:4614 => 0.010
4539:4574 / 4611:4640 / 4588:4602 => 0.051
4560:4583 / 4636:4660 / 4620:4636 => -0.048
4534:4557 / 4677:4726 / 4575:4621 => -0.038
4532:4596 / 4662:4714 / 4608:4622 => -0.078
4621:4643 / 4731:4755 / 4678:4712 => 0.062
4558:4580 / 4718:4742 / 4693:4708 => 0.070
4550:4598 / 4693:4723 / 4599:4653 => -0.030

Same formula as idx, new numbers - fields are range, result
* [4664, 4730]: 31.6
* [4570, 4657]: 32.3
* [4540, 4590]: 31.7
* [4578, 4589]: 32.8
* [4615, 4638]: 34.1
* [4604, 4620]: 34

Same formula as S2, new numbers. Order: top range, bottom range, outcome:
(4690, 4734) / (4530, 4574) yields 1.08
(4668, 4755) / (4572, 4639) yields 1.04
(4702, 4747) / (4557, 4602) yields 1.07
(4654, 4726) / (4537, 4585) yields 1.05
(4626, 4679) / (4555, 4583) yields 1.02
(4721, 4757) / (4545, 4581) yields 1.11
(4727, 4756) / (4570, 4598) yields 1.12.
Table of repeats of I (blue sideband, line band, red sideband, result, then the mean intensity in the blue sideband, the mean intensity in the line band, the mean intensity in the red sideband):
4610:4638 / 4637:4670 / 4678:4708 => 0.9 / 35.5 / 33.5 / 33.1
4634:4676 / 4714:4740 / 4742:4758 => 0.3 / 33.6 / 34.6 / 35.5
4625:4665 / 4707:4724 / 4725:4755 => 0.2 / 34.2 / 34.3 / 34.9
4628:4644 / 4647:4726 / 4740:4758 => 2.8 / 34.4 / 33.7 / 35.5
